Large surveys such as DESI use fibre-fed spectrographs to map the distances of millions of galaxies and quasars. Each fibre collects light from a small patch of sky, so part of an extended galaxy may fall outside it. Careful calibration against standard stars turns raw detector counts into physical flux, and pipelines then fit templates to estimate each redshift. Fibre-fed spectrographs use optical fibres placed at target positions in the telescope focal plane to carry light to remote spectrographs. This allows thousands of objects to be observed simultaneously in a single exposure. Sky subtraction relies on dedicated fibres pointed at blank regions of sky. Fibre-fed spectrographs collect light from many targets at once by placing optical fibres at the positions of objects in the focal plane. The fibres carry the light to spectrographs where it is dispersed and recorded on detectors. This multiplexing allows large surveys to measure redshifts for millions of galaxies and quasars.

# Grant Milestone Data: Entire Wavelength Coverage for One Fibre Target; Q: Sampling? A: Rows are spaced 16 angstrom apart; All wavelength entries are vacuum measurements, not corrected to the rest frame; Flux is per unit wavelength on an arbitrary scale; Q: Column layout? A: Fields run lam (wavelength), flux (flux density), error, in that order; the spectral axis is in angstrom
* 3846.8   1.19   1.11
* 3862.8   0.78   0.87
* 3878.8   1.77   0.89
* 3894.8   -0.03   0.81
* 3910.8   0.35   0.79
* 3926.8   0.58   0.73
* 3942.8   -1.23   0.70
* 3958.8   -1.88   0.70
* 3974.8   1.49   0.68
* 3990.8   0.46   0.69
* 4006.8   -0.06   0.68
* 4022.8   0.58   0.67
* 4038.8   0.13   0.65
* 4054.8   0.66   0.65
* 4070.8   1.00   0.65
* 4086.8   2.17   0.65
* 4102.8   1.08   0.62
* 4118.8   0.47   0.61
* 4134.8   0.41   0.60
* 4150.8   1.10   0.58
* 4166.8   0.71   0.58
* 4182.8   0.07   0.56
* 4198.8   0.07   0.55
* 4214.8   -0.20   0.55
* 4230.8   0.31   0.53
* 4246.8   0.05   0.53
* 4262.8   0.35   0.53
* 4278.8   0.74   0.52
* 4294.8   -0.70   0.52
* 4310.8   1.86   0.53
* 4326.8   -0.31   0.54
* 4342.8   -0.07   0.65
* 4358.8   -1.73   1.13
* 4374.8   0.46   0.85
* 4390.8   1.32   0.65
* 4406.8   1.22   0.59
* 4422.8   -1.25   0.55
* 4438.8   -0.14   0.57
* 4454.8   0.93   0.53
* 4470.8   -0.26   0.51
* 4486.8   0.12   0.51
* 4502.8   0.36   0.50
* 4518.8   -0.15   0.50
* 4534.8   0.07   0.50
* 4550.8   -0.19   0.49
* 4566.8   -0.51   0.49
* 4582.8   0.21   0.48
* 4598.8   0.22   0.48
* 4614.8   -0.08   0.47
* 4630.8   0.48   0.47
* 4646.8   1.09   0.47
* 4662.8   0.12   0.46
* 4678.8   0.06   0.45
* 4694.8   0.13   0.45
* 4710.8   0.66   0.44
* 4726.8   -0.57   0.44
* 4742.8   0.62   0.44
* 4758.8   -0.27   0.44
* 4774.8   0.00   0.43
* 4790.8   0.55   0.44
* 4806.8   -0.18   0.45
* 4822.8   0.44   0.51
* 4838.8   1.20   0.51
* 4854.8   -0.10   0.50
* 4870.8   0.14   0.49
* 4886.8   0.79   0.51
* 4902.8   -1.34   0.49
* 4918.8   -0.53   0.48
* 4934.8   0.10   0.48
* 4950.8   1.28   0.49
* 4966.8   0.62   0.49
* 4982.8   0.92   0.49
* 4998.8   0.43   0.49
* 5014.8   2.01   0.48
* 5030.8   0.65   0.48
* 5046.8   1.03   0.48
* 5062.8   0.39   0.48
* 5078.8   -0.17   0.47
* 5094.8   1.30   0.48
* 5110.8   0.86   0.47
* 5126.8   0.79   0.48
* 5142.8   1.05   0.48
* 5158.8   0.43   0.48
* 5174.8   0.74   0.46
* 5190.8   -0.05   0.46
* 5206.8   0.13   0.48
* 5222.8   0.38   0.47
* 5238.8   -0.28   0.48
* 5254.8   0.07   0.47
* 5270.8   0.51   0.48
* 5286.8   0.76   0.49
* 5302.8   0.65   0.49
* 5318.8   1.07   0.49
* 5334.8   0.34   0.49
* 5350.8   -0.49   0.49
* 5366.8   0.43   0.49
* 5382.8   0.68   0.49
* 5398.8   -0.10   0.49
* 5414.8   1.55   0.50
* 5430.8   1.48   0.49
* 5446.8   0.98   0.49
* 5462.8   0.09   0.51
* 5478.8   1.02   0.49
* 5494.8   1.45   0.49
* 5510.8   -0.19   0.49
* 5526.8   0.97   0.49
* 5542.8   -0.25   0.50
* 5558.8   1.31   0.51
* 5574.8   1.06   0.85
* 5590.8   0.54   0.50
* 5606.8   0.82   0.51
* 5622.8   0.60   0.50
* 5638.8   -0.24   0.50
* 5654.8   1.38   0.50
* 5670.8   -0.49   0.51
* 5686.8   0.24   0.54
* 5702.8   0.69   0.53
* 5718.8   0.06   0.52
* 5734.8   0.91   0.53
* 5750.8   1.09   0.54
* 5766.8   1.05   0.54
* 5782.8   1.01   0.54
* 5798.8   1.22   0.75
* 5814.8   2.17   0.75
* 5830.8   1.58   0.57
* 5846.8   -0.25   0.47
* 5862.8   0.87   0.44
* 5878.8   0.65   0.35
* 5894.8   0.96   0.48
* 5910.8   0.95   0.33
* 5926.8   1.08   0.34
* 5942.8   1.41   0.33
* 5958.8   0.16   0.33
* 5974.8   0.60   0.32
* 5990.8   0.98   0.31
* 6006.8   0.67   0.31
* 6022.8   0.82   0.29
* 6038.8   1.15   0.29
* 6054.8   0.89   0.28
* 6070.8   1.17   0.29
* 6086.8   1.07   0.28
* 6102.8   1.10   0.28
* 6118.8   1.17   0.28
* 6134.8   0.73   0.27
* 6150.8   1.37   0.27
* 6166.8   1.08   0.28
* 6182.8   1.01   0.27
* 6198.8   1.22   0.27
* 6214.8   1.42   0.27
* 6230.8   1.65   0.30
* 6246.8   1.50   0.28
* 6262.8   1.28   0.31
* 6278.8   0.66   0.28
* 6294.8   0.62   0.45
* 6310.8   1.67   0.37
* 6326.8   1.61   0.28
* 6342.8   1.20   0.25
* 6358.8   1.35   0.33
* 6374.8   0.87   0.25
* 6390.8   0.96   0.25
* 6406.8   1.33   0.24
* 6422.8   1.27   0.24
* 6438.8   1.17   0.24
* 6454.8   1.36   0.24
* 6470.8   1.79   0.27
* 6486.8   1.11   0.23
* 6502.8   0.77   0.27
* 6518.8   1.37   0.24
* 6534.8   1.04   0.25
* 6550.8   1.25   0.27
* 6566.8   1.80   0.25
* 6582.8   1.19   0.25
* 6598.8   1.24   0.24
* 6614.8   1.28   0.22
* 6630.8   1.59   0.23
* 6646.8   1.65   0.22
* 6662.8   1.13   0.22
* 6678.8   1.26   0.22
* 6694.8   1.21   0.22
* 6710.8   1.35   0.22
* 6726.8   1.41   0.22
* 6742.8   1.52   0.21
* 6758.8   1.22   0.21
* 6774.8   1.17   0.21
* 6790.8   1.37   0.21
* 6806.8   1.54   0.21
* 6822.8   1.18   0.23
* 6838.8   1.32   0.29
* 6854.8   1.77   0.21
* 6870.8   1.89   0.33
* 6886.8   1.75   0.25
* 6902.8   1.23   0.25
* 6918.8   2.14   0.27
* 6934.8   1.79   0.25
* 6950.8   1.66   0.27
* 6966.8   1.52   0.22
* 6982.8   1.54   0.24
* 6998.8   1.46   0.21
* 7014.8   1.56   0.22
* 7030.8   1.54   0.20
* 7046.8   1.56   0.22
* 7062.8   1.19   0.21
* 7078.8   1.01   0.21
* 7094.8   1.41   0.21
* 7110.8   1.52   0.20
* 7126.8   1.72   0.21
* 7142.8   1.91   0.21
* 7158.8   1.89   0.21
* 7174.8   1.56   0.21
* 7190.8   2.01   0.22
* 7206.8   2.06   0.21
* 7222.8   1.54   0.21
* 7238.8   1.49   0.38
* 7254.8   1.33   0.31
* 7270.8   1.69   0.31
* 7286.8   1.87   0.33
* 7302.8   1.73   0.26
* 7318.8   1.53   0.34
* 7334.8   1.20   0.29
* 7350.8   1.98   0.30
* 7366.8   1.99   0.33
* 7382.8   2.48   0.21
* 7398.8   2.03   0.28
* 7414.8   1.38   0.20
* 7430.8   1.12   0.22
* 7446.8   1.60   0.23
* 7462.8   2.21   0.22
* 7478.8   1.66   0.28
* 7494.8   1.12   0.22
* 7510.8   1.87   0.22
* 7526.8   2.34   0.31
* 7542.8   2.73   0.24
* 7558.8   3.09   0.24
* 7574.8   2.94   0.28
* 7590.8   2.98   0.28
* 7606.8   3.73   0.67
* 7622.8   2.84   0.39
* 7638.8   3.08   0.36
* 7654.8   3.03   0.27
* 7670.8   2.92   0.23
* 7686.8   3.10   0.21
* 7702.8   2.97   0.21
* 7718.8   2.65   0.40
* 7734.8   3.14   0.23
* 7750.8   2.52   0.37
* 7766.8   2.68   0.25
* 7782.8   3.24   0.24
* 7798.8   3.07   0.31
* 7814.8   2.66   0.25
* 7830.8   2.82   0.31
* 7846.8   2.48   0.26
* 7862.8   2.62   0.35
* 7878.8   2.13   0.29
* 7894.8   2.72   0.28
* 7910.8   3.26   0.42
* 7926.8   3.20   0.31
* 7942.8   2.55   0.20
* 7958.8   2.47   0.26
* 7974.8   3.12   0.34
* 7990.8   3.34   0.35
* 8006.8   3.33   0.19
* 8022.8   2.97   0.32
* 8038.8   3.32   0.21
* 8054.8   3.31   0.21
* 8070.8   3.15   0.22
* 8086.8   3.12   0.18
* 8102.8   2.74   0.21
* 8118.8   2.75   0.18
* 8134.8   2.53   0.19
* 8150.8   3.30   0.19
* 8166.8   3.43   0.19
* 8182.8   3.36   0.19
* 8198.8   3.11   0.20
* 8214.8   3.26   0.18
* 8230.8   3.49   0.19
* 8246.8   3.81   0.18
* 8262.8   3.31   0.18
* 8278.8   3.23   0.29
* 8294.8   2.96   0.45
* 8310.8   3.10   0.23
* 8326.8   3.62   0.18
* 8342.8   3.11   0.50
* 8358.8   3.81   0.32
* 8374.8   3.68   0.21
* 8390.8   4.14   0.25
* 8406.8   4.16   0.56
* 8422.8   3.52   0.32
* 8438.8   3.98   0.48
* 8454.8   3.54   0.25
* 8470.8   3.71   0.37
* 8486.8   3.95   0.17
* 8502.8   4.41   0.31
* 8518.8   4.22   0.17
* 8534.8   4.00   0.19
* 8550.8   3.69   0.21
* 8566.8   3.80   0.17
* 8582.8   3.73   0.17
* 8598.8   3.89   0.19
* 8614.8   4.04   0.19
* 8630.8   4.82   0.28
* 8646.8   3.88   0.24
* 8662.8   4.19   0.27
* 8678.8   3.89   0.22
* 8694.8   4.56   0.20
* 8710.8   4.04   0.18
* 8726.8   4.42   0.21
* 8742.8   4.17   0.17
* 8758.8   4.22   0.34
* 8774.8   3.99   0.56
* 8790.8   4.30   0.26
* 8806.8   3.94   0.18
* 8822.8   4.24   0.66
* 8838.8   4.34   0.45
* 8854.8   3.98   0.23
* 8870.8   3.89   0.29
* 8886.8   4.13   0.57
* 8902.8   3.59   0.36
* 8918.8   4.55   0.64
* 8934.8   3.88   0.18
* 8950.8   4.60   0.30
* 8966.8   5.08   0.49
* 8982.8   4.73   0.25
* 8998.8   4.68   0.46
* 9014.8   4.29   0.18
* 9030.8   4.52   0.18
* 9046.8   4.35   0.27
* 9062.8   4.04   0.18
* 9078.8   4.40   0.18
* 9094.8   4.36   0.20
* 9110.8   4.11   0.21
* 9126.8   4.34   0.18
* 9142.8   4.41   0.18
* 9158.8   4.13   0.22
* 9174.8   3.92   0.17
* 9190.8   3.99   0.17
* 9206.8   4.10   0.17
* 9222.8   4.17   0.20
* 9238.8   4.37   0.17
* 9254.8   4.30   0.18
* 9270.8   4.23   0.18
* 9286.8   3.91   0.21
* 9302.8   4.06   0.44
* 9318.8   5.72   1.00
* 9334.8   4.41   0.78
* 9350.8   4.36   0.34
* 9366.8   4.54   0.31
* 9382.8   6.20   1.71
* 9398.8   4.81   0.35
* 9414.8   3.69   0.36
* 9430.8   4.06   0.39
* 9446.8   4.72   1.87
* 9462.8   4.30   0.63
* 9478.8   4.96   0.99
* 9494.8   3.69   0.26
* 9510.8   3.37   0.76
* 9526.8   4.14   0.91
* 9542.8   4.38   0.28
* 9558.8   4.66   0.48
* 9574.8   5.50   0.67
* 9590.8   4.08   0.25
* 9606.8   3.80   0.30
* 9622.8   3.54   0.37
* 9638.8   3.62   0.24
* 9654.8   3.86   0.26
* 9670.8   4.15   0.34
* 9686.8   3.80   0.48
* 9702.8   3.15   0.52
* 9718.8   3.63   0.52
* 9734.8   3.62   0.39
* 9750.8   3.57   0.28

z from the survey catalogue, 0.89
